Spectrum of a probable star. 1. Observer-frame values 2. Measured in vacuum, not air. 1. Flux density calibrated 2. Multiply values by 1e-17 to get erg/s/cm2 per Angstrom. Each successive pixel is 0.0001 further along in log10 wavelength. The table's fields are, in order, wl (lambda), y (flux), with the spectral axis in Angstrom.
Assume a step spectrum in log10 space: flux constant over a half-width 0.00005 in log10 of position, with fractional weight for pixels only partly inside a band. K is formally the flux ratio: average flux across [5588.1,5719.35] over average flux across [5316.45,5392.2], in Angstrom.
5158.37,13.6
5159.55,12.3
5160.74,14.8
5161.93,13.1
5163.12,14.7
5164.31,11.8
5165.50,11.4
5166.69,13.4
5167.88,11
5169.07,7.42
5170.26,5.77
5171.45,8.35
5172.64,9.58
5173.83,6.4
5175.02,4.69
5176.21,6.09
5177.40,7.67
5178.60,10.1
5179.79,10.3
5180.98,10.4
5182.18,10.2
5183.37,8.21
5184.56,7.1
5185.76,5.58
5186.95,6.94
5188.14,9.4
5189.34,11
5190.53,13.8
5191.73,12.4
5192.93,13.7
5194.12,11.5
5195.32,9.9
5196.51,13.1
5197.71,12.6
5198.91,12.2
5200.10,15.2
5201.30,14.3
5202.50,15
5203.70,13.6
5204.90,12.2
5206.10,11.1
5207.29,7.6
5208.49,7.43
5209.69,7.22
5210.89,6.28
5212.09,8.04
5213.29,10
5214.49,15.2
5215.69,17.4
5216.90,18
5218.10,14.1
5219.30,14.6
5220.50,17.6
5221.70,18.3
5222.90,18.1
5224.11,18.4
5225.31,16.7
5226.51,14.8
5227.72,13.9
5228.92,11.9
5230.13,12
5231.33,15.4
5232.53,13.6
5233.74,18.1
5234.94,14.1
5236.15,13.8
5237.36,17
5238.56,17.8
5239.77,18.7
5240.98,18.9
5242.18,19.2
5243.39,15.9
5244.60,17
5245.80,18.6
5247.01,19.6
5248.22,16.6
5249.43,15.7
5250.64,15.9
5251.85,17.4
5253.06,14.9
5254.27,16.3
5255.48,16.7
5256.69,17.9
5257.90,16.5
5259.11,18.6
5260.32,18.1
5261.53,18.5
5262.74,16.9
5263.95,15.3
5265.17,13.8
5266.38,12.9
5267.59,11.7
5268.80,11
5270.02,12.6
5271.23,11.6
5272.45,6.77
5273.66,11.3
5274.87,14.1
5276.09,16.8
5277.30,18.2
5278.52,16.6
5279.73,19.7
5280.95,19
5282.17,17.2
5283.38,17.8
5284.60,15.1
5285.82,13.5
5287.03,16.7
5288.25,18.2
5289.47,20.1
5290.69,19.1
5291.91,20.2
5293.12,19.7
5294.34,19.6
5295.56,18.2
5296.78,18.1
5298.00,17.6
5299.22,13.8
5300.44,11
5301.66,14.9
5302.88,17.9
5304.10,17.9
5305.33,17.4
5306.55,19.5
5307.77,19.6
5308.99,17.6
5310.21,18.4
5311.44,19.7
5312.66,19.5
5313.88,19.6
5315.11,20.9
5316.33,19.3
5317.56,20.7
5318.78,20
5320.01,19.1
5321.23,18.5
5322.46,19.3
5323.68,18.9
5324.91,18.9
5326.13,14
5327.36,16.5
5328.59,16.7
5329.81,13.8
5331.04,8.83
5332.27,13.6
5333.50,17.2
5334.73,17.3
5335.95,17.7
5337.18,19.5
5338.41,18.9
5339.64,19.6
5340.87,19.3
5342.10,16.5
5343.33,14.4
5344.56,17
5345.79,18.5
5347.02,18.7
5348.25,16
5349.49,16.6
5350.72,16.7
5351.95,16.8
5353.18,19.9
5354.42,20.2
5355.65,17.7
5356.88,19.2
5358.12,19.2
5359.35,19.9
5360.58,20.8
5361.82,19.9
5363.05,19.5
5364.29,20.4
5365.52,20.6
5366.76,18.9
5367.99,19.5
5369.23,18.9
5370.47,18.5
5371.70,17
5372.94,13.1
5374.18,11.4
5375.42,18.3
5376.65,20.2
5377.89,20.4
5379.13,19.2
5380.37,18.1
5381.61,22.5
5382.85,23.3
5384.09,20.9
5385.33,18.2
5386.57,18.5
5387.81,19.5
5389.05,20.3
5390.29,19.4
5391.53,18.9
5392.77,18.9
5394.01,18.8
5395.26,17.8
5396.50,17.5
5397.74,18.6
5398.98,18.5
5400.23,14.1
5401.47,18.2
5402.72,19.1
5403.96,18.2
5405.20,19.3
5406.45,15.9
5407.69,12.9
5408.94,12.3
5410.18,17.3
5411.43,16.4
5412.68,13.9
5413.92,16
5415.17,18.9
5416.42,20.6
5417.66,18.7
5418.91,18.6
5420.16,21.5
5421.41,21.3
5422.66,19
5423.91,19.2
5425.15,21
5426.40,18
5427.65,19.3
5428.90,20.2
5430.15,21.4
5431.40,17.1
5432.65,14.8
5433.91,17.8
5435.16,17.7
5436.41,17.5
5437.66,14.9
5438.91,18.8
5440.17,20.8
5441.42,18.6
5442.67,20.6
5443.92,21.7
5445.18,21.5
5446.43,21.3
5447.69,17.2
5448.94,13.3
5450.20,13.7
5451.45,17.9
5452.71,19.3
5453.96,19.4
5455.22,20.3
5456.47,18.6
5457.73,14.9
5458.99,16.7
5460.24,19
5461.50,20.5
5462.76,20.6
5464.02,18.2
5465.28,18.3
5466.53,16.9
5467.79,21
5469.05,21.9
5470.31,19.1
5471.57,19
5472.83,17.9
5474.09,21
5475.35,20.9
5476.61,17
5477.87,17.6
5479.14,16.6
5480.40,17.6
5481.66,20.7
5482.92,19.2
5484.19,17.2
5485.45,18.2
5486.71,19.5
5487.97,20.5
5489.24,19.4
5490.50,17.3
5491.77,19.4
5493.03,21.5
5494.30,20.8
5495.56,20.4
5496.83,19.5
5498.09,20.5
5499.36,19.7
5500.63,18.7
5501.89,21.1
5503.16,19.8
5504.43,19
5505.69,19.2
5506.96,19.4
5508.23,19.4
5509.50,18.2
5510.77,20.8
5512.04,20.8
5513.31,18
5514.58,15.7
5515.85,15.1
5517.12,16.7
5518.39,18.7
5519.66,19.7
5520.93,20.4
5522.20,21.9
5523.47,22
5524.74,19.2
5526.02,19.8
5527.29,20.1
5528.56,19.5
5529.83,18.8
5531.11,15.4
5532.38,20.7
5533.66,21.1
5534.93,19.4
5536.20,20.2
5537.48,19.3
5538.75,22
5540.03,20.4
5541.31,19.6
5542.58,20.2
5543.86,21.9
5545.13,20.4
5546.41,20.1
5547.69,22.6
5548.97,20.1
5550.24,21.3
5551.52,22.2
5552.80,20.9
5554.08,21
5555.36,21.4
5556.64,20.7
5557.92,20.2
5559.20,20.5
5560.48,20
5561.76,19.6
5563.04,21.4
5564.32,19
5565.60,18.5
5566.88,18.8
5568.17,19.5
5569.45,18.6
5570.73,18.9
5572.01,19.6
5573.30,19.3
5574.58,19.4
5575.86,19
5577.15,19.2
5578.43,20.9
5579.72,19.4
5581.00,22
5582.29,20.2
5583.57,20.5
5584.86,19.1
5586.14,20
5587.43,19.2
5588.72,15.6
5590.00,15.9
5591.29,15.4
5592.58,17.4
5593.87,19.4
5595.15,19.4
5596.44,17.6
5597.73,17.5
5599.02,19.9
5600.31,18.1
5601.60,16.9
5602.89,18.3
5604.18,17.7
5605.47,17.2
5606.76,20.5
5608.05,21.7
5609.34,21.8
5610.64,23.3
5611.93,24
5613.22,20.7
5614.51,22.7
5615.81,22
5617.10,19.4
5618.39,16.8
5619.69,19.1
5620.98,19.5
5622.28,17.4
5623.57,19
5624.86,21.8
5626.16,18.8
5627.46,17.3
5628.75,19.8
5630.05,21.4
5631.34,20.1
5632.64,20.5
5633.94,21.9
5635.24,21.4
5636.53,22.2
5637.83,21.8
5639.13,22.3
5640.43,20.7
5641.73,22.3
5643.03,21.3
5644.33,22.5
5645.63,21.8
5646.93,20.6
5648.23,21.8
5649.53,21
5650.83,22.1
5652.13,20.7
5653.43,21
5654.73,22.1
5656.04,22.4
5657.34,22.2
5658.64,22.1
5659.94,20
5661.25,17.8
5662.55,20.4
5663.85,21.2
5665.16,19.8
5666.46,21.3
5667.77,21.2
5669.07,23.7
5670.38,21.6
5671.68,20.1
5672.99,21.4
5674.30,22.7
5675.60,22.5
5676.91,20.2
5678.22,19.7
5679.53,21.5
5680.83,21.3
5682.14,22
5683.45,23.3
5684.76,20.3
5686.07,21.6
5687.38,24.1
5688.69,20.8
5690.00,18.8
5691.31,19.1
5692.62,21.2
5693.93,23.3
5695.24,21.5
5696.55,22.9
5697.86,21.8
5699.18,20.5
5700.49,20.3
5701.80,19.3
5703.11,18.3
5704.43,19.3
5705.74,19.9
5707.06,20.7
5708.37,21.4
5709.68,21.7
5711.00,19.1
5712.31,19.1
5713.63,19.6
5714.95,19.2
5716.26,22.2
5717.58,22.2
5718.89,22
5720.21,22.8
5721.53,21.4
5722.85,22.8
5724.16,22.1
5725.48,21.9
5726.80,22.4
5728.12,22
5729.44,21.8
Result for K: 1.1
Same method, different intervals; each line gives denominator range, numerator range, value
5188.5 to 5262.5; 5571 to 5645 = 1.34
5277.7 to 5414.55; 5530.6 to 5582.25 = 1.12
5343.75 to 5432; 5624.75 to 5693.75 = 1.15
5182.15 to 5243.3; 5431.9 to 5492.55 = 1.40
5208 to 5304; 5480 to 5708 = 1.28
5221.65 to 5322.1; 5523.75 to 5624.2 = 1.18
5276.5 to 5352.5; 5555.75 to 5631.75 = 1.11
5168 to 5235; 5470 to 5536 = 1.65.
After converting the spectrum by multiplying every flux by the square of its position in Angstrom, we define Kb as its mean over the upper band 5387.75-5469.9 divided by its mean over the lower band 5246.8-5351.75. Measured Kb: 1.14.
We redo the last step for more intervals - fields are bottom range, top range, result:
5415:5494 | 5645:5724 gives 1.22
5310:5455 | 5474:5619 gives 1.14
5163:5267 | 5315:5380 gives 1.42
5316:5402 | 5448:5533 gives 1.09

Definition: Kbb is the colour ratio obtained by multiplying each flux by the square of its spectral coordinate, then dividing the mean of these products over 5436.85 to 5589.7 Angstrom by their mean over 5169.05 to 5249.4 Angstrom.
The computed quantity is 1.70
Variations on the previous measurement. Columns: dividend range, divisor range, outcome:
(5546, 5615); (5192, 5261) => 1.51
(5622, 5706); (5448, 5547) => 1.17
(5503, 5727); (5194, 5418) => 1.36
